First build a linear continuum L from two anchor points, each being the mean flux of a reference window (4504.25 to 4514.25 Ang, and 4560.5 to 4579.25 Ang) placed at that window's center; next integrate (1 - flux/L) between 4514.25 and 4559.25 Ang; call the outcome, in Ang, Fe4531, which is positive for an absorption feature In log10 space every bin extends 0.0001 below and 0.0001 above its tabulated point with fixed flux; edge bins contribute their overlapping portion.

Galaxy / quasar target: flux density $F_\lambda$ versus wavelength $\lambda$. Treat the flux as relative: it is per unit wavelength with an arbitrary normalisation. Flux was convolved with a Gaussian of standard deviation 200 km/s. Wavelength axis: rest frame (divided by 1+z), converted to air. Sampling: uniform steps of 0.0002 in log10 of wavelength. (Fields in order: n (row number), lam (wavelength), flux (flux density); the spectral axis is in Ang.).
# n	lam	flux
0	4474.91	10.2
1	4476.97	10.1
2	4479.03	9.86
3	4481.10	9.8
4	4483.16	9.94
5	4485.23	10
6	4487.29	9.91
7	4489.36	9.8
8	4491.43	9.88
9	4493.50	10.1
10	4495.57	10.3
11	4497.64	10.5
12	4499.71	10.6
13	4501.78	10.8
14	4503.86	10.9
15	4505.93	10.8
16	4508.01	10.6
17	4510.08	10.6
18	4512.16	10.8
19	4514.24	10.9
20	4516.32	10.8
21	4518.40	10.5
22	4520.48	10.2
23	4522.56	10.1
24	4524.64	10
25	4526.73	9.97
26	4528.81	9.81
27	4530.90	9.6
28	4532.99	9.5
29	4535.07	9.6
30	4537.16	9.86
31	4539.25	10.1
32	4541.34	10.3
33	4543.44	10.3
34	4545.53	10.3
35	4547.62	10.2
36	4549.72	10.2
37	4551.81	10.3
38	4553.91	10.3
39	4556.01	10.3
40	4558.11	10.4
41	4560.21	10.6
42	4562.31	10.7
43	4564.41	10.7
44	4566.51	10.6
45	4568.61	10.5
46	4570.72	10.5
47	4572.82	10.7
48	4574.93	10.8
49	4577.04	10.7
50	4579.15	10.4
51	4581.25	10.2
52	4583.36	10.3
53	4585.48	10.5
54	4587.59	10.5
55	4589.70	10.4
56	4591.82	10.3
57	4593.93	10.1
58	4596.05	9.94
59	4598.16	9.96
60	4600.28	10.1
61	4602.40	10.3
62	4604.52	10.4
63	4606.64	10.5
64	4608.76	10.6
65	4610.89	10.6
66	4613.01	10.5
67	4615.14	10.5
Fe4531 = 2.29 Ang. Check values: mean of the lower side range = 10.7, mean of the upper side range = 10.6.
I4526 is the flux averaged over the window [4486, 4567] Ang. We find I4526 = 10.3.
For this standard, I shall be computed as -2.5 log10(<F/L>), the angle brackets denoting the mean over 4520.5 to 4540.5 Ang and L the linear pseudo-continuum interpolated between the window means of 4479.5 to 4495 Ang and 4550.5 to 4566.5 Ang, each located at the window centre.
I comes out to 0.043 mag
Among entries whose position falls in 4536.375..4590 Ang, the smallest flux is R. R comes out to 9.86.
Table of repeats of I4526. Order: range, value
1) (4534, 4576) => 10.4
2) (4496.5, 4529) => 10.5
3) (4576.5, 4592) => 10.4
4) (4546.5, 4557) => 10.3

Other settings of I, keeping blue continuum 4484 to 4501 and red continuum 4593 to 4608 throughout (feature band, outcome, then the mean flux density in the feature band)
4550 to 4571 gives -0.03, 10.5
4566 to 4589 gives -0.03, 10.5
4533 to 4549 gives 0.01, 10.1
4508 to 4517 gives -0.06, 10.8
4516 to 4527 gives -0.01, 10.2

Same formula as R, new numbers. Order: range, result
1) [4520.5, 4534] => 9.5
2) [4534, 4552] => 9.6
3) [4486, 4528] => 9.8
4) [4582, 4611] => 9.94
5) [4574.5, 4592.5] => 10.2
